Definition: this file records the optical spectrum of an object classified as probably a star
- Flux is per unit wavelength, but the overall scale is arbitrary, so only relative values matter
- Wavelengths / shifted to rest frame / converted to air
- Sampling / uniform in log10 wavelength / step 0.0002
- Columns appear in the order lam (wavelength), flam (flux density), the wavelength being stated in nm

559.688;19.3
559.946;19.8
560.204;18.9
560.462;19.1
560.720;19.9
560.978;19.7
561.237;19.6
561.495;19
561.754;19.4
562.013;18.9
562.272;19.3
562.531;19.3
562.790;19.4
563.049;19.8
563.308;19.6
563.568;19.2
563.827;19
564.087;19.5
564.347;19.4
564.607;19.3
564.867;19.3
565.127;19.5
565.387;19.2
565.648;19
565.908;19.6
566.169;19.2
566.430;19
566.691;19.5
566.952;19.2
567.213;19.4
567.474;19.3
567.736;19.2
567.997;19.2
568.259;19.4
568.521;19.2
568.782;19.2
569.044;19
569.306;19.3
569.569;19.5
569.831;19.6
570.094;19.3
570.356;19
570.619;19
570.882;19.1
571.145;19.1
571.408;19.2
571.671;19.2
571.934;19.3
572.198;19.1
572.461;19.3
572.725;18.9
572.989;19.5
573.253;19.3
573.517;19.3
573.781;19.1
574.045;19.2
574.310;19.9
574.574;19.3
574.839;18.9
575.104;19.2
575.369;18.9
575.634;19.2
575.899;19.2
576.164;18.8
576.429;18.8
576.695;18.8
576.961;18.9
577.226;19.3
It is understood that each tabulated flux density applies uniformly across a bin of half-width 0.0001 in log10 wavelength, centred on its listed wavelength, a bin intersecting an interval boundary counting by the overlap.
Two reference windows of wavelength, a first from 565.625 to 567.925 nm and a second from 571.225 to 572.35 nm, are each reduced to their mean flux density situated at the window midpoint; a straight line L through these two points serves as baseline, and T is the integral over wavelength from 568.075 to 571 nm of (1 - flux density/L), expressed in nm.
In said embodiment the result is 0.00 nm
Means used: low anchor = 19.3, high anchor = 19.2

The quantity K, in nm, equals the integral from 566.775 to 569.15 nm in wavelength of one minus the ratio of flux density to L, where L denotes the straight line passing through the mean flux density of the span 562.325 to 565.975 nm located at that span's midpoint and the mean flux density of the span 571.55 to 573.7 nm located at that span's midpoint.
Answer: 0.01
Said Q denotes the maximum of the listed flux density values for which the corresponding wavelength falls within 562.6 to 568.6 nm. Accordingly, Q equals 19.8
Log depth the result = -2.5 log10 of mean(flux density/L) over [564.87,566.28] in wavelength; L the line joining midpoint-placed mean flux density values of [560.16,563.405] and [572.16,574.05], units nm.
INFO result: 0.002 mag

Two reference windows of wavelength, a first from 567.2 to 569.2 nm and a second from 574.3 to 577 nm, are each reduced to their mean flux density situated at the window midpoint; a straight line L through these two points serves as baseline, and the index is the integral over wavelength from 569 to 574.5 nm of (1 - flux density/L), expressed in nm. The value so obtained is -0.03 nm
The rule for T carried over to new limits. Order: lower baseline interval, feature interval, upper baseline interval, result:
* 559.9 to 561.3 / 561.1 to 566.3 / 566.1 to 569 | 0.01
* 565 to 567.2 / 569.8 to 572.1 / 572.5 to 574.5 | 0.01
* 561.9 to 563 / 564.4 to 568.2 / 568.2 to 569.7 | 0.00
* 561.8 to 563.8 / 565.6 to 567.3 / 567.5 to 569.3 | 0.00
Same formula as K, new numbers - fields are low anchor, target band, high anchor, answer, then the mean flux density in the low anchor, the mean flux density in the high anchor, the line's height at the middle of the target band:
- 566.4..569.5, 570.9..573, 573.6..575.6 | 0.006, 19.3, 19.2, 19.2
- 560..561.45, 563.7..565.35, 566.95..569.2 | 0.001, 19.4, 19.2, 19.3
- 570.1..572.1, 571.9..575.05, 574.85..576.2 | -0.026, 19.1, 19.1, 19.1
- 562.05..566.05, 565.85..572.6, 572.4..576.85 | 0.003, 19.4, 19.1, 19.3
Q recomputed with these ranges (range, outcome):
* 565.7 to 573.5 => 19.6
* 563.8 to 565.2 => 19.5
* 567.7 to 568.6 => 19.4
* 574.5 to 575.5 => 19.3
